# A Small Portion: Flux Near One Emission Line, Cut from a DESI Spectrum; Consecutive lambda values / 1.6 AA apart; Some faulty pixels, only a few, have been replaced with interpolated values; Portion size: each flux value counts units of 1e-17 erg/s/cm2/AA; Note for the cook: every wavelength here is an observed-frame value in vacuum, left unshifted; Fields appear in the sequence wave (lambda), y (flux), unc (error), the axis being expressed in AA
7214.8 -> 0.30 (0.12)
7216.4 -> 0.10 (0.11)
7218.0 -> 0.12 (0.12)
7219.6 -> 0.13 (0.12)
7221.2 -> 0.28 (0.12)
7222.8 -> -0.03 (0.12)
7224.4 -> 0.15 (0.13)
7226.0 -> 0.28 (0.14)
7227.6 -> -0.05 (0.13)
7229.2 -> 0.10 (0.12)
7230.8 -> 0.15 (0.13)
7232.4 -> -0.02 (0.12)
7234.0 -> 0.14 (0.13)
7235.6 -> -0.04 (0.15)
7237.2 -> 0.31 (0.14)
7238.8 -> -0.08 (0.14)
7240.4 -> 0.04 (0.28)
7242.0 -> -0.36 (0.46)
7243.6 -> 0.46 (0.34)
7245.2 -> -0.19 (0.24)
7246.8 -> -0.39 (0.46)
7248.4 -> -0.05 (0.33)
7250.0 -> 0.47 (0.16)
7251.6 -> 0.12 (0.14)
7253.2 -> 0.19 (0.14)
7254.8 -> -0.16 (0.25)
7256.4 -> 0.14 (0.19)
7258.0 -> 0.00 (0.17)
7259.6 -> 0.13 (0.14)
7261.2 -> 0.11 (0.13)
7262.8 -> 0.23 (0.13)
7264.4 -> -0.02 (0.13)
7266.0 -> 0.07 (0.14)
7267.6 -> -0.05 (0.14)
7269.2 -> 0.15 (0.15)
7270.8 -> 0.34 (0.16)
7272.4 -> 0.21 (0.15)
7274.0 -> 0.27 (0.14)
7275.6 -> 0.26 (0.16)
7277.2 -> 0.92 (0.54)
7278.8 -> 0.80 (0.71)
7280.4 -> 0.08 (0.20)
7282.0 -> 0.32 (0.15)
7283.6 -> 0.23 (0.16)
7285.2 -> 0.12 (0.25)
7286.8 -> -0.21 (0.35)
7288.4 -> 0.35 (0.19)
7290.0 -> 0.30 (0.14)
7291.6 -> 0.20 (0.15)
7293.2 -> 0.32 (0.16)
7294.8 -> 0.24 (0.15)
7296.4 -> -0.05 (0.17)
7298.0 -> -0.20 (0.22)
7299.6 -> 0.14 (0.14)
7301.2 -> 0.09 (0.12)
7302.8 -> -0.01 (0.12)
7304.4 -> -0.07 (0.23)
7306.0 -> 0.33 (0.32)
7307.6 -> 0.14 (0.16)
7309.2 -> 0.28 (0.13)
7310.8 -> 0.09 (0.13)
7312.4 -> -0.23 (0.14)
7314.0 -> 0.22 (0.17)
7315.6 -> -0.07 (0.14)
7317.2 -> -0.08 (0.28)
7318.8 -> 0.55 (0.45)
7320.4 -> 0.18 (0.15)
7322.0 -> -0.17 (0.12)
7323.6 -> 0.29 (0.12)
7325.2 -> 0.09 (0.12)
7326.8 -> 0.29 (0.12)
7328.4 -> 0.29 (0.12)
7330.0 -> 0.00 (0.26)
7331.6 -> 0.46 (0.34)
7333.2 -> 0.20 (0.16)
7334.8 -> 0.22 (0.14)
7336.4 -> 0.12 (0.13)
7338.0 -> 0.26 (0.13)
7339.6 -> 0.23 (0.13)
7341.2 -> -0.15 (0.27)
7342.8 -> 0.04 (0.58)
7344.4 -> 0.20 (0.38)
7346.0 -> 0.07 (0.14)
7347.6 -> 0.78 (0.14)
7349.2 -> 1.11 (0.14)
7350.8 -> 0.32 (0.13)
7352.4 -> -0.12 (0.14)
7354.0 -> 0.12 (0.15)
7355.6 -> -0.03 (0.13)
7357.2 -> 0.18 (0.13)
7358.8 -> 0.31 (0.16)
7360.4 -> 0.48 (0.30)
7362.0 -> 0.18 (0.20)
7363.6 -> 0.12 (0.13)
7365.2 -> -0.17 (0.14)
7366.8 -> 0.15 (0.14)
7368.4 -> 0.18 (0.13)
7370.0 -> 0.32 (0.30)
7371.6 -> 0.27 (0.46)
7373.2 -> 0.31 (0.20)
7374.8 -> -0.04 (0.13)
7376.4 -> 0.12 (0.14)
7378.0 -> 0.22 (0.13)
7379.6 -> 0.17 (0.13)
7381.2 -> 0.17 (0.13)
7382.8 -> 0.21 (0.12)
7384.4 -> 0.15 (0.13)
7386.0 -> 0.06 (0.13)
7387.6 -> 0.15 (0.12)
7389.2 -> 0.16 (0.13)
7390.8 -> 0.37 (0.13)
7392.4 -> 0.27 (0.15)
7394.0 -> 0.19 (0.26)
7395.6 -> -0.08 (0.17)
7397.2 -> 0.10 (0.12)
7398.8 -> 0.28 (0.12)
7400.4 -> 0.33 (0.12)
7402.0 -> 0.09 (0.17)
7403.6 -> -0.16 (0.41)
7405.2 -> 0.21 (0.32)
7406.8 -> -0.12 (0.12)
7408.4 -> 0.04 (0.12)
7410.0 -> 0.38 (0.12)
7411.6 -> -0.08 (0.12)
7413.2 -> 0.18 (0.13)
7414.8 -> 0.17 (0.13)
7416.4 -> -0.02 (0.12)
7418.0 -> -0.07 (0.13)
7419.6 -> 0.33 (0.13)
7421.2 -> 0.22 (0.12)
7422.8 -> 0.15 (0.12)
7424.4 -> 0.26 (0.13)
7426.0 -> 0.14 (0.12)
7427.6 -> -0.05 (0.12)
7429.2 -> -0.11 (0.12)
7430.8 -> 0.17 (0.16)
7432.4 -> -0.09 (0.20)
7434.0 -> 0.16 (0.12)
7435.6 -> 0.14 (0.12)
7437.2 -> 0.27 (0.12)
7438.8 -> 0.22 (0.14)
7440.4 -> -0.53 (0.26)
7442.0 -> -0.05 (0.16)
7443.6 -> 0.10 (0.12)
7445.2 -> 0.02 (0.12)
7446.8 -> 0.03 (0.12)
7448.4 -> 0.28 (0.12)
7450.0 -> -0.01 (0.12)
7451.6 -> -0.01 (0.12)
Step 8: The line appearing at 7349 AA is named H-beta 4861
